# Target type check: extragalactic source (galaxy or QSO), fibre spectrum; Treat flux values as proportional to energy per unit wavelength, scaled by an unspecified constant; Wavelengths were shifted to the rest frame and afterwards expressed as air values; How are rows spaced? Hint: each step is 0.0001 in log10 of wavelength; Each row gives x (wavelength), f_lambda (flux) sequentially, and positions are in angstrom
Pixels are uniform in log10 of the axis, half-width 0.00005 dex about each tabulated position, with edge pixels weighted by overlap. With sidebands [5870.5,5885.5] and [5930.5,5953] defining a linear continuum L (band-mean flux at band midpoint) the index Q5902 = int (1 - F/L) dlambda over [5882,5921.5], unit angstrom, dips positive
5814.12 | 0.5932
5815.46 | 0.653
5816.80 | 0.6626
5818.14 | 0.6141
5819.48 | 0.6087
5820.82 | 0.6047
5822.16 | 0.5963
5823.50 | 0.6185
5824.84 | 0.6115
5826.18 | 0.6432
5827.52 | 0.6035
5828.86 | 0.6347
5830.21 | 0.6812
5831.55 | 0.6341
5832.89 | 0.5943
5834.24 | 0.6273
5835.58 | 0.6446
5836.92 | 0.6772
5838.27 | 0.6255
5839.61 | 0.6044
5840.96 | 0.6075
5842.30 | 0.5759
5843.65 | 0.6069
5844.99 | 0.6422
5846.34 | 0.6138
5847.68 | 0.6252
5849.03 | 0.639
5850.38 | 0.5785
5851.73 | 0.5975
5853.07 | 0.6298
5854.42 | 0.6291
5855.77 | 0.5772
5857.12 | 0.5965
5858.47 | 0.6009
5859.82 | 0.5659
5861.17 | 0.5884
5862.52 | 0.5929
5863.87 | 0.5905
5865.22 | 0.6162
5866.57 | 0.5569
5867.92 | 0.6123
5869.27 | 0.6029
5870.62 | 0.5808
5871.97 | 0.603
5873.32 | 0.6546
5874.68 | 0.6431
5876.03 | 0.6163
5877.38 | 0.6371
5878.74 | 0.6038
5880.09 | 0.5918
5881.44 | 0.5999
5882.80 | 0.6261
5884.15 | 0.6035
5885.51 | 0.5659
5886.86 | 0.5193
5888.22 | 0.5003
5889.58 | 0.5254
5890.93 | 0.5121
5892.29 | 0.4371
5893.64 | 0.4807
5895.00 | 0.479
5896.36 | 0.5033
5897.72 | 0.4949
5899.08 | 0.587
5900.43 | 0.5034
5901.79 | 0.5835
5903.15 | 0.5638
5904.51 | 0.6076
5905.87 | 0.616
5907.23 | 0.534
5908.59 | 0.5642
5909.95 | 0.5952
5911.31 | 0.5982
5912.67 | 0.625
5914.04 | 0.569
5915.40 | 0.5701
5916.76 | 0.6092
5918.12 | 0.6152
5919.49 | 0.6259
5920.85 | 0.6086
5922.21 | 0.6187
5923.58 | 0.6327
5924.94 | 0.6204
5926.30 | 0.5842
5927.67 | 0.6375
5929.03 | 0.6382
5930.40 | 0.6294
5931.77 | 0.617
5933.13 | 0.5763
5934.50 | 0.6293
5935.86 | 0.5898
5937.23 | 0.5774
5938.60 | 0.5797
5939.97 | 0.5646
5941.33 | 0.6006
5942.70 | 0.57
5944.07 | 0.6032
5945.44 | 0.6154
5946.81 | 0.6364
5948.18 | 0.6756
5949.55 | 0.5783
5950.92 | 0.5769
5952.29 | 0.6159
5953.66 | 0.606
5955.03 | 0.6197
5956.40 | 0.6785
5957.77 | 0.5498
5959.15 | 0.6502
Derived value 3.2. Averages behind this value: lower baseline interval 0.614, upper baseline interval 0.601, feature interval 0.559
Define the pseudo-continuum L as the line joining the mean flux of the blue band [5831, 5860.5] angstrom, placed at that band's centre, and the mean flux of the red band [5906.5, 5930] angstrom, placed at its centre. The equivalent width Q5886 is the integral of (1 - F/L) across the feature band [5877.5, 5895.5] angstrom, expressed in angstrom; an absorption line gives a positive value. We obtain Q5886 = 1.8 angstrom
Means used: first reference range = 0.613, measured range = 0.545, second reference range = 0.603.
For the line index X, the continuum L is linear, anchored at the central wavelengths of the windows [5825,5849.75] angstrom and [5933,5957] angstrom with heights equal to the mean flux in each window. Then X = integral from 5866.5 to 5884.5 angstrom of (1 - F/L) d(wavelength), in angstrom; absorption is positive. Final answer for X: 0.2 angstrom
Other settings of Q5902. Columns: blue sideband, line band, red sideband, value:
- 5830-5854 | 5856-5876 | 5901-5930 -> 0.5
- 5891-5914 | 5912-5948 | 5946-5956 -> -1.2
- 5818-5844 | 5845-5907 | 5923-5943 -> 3.5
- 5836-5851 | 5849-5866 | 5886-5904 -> -0.2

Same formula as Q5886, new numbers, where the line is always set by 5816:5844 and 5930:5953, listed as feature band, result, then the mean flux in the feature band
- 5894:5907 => 1.3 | 0.546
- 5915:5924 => -0.1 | 0.612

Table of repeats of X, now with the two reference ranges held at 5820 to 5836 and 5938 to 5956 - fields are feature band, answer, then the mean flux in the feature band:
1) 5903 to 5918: 0.5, 0.588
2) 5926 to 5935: -0.1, 0.617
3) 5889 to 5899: 1.9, 0.496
